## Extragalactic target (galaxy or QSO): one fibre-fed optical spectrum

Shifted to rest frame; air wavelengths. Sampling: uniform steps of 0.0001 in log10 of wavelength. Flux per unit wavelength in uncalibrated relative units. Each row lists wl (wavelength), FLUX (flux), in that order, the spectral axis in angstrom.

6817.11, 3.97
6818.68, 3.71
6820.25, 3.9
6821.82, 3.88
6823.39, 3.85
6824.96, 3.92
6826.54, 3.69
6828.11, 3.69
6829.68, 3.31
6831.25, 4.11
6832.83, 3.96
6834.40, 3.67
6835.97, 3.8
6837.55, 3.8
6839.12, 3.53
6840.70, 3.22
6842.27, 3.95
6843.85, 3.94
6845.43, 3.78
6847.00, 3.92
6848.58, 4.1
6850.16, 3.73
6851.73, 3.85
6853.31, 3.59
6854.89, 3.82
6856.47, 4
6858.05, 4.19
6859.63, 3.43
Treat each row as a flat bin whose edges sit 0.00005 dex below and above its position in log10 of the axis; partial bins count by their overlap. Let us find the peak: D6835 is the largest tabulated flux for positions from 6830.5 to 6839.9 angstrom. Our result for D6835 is 4.11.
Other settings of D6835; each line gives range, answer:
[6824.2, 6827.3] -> 3.92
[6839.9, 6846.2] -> 3.95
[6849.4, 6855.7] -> 3.85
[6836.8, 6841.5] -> 3.8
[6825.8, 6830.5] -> 3.69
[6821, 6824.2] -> 3.88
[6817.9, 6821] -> 3.9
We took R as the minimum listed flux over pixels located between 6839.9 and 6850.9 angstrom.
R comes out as 3.22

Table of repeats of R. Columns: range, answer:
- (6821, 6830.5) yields 3.31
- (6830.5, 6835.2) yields 3.67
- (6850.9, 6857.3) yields 3.59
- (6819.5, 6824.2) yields 3.85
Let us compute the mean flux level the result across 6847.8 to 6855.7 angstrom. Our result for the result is 3.82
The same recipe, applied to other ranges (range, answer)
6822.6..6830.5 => 3.69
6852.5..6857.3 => 3.8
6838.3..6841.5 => 3.39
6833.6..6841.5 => 3.61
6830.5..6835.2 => 3.91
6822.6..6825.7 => 3.89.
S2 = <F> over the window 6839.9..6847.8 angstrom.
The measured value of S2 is 3.76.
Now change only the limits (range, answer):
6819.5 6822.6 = 3.89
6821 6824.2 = 3.87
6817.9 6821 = 3.8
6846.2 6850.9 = 3.92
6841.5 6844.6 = 3.94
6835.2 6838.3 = 3.79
